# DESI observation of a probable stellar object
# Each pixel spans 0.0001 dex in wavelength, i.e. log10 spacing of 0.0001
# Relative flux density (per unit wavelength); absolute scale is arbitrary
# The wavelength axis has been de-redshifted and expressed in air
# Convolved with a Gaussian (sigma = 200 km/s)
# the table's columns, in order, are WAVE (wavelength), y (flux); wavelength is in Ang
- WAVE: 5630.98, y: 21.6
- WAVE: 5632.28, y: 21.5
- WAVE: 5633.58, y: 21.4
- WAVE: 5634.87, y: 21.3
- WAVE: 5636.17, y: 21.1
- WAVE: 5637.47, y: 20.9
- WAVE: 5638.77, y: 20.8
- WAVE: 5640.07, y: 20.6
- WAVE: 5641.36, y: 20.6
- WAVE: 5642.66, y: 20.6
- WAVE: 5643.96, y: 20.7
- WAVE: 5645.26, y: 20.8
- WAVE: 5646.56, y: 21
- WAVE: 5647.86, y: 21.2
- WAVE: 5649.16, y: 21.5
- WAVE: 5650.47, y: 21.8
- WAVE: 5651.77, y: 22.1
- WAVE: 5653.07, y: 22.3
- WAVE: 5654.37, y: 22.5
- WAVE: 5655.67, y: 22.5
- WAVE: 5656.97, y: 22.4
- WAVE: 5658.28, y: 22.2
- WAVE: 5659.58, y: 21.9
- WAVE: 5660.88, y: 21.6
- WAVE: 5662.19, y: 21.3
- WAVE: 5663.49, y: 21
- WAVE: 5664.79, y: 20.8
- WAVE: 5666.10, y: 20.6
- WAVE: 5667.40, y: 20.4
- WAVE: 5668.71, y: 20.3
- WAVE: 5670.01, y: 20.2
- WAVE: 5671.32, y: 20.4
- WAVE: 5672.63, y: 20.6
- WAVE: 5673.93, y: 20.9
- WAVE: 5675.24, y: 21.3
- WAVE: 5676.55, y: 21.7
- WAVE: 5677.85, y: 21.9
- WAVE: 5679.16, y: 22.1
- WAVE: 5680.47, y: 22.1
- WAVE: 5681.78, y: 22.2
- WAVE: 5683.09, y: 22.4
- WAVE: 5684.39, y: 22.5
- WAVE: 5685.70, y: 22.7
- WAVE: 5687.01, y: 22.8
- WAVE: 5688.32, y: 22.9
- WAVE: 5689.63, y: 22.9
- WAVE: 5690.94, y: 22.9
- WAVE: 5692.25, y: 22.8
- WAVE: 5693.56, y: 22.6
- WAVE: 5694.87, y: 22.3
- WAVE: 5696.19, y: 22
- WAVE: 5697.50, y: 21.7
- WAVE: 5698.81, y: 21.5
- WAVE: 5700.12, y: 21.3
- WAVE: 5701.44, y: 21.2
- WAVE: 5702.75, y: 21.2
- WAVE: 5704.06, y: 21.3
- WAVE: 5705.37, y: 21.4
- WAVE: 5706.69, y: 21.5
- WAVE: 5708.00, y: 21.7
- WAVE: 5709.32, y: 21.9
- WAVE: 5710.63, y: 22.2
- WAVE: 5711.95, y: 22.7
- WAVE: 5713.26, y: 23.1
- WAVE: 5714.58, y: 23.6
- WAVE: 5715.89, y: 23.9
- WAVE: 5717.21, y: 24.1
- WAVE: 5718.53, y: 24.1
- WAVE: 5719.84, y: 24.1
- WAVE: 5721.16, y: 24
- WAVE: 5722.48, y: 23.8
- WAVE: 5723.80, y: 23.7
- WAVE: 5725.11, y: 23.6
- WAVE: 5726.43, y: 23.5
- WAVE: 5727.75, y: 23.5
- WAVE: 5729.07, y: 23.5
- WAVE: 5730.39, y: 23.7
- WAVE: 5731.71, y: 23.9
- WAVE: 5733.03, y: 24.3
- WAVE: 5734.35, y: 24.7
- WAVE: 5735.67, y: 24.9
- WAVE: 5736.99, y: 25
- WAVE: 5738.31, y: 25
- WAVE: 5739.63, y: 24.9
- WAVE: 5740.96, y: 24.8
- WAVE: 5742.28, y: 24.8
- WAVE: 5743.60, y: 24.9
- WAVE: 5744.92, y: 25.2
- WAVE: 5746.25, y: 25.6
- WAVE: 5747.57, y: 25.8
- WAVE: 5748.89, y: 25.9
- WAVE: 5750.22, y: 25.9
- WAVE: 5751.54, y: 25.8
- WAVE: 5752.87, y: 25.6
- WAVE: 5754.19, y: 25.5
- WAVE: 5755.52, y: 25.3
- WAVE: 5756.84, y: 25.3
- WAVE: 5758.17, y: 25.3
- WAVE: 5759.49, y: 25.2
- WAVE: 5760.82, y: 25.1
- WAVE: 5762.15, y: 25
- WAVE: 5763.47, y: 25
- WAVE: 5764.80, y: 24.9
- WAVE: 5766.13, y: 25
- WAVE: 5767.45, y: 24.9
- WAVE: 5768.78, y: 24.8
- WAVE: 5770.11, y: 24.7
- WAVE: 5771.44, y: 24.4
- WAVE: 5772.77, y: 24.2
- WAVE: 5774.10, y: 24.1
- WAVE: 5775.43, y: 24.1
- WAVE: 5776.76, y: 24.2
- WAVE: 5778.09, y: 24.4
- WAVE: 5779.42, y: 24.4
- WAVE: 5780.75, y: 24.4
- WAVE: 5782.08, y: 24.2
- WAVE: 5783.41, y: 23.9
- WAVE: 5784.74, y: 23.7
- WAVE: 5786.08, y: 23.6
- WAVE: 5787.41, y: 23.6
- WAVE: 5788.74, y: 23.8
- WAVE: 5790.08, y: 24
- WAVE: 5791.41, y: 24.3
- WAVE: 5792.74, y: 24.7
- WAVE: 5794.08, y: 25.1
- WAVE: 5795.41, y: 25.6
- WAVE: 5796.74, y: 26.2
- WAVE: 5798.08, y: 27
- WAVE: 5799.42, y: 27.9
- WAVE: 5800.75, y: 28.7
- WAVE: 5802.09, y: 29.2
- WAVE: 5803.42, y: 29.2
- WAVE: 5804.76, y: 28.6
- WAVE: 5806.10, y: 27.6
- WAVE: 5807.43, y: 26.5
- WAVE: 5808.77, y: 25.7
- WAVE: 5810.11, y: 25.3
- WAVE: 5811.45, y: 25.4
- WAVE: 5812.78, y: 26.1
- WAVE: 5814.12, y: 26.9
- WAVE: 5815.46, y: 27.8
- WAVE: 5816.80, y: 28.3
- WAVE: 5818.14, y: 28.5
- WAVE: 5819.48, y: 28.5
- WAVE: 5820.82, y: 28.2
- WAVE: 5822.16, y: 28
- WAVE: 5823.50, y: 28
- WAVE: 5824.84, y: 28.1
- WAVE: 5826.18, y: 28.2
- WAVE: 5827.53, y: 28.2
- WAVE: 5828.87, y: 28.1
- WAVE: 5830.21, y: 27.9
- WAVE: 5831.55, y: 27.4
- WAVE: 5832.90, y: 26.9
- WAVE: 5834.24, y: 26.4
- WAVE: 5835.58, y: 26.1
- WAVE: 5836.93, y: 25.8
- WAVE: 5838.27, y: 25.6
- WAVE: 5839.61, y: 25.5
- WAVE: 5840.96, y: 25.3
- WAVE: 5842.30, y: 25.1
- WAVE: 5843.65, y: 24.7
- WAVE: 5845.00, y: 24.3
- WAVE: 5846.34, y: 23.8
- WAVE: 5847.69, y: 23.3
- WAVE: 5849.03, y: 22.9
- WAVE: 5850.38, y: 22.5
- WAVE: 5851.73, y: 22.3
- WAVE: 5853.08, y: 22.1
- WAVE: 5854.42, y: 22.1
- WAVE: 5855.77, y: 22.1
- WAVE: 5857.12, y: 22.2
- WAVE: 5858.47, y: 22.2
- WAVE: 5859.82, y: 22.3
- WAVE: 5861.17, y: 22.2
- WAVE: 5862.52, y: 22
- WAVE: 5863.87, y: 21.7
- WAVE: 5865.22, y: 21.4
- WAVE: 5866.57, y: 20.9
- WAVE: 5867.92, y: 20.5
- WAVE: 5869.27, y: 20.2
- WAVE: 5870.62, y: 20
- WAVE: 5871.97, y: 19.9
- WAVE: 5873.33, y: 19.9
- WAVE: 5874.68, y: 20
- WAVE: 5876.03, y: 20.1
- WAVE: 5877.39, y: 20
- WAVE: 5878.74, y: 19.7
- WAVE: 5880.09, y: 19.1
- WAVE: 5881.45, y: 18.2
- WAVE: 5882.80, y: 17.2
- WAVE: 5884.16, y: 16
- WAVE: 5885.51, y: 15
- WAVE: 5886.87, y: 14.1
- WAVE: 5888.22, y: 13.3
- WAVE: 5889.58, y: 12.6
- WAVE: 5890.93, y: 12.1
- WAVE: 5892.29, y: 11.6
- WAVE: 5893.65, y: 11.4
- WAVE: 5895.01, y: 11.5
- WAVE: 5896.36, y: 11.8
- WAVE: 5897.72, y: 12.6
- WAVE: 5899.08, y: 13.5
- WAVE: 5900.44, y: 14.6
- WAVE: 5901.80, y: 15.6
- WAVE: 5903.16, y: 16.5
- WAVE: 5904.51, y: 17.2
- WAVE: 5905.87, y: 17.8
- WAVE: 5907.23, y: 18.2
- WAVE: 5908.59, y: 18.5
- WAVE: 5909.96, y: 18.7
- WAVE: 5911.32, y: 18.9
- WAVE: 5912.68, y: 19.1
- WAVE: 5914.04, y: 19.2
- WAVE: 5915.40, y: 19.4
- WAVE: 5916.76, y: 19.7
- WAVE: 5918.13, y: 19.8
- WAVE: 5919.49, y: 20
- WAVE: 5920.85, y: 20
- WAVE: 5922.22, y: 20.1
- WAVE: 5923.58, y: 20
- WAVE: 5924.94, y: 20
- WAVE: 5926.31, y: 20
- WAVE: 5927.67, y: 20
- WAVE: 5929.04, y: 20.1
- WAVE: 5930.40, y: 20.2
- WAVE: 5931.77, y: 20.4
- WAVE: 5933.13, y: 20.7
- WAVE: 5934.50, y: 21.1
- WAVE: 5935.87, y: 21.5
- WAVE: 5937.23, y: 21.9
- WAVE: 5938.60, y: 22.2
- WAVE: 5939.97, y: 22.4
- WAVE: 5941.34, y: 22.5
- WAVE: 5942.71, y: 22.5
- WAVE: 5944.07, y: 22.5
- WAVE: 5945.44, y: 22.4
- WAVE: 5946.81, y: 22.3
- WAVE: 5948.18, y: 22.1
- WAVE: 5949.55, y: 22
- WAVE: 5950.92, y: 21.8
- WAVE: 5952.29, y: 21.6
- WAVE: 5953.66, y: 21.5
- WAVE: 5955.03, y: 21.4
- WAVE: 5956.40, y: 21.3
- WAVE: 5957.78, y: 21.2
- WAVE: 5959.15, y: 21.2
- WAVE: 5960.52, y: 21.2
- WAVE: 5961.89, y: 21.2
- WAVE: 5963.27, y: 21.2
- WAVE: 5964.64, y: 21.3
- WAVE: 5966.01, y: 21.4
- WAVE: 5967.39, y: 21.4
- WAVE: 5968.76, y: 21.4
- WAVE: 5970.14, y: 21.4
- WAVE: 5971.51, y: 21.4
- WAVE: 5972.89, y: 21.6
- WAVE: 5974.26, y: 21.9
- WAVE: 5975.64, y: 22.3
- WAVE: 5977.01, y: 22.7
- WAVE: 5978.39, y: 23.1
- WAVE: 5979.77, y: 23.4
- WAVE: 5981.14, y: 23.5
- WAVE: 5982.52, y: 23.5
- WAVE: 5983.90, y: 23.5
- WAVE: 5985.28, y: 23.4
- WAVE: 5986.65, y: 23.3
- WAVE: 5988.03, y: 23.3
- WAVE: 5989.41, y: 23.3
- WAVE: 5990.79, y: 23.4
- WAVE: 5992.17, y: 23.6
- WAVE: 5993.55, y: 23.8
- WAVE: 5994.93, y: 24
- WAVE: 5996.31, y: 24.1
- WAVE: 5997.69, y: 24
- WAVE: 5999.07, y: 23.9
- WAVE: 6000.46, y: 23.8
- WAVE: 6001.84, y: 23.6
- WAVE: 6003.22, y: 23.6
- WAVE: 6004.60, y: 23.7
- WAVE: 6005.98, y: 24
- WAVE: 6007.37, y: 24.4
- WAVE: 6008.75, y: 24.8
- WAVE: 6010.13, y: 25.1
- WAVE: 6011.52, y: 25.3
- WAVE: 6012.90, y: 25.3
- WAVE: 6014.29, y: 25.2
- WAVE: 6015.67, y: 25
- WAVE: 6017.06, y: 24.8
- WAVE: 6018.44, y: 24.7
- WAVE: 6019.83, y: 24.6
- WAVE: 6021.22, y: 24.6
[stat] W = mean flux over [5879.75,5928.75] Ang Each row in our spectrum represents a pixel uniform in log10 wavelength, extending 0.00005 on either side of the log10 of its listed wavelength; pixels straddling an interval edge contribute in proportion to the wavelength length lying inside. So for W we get 16.8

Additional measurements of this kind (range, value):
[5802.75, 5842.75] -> 27.1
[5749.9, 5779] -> 24.9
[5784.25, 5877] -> 24.8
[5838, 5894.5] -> 20.1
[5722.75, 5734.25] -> 23.8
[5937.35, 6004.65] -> 22.5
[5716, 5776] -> 24.7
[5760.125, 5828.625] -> 25.9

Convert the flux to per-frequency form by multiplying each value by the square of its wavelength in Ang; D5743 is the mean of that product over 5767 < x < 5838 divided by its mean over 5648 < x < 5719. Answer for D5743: 1.2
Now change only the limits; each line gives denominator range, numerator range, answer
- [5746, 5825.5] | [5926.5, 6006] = 0.92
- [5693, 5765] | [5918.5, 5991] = 0.98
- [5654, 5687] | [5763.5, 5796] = 1.17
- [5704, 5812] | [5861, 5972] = 0.82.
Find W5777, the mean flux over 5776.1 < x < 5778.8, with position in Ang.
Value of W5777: 24.3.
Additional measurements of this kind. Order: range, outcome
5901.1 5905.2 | 16.5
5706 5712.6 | 22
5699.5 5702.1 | 21.2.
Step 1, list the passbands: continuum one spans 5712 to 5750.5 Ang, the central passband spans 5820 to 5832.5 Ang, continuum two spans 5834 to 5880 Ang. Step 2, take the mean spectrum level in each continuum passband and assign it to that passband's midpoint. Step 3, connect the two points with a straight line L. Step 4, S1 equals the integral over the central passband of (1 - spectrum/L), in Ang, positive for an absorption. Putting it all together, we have -2.8 Ang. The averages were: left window 24.4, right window 22.4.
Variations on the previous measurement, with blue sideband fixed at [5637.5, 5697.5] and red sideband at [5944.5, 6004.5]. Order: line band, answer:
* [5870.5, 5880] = 1.0 Ang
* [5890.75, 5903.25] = 5.2 Ang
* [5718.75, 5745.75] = -3.1 Ang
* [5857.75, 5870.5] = 0.4 Ang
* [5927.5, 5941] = 0.8 Ang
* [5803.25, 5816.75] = -3.0 Ang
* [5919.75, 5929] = 1.0 Ang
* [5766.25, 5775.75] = -1.1 Ang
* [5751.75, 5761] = -1.5 Ang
